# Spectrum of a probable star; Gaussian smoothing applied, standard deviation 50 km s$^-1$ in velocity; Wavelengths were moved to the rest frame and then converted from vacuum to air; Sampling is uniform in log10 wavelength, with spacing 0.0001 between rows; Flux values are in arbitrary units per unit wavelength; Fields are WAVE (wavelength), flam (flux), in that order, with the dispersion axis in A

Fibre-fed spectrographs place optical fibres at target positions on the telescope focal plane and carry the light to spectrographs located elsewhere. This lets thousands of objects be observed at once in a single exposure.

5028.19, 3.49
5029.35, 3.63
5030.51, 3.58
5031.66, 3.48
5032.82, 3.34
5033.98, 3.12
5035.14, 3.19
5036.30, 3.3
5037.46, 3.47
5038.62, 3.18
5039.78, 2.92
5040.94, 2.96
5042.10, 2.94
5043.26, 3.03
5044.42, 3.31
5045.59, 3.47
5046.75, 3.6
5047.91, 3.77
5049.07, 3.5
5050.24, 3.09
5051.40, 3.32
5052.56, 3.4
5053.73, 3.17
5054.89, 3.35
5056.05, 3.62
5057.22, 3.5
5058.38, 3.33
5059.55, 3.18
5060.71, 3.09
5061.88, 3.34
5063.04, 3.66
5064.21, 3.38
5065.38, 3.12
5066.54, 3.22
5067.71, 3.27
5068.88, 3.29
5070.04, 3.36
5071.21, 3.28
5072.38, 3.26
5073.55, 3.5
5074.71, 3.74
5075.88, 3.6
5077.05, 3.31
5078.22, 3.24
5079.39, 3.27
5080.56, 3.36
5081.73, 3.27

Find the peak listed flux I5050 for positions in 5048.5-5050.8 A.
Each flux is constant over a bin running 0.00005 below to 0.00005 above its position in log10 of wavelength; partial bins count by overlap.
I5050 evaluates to 3.5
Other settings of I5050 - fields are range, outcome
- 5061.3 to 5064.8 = 3.66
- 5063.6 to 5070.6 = 3.38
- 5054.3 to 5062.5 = 3.62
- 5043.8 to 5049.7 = 3.77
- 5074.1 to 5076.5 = 3.74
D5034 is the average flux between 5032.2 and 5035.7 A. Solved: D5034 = 3.22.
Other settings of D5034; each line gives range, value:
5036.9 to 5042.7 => 3.09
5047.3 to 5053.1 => 3.42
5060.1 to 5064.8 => 3.36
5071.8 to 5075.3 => 3.51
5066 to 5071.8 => 3.28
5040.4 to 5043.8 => 2.98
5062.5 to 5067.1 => 3.34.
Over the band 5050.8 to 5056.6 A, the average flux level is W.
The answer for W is 3.37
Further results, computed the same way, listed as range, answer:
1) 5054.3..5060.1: 3.4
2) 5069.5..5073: 3.3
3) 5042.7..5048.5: 3.44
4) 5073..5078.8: 3.48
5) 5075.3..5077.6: 3.46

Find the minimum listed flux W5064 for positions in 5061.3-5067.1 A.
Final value 3.12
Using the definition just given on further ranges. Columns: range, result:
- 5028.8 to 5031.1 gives 3.58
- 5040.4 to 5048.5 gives 2.94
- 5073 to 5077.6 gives 3.31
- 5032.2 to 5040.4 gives 2.92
